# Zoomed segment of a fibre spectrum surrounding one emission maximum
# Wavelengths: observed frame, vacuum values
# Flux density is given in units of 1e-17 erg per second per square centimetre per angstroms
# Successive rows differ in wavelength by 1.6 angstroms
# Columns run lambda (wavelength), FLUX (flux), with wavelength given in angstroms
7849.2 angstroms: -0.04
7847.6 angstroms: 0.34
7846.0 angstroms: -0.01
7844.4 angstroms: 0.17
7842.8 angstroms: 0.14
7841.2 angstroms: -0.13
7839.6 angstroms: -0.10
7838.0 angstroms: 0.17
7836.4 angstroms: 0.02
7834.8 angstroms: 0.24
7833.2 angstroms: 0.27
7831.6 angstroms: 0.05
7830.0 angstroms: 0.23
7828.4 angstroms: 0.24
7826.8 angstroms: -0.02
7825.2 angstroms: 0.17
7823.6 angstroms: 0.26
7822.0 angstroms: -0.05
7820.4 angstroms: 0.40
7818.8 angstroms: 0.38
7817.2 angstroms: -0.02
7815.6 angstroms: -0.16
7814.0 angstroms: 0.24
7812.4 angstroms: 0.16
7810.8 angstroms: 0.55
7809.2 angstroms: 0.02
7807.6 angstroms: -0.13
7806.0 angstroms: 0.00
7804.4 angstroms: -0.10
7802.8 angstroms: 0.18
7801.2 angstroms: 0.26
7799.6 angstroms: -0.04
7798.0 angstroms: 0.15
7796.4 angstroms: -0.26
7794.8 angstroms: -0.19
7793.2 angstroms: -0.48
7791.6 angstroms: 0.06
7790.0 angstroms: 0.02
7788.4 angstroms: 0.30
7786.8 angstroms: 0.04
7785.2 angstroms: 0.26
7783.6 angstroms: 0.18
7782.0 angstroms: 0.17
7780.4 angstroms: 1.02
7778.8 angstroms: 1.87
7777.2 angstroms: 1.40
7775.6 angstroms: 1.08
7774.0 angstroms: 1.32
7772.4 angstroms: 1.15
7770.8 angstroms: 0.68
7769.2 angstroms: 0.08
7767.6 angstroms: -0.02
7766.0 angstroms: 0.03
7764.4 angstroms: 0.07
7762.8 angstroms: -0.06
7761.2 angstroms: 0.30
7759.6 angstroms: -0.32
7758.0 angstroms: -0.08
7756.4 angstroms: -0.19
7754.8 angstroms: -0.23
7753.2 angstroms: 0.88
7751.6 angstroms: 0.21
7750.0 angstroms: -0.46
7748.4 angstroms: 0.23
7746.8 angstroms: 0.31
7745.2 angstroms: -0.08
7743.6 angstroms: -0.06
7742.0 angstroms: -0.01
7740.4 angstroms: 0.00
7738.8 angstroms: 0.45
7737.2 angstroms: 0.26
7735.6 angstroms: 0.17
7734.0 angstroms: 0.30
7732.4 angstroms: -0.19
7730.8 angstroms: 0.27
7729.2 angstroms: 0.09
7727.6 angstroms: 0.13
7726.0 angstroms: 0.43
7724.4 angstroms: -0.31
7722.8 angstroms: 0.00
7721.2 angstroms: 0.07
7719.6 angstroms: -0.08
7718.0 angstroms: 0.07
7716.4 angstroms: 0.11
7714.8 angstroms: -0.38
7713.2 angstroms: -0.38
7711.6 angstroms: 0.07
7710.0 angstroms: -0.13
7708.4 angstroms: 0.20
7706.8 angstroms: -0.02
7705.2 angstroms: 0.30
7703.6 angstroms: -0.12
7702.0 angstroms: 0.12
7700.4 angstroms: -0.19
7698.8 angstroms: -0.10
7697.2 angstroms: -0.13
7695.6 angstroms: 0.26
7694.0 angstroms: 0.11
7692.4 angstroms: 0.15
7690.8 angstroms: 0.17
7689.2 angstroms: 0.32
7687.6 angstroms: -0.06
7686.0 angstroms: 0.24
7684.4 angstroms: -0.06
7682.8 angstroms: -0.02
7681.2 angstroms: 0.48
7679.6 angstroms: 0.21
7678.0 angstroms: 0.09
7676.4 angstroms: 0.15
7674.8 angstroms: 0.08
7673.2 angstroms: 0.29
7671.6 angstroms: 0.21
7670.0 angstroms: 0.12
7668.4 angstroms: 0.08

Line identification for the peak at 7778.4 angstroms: [O II]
